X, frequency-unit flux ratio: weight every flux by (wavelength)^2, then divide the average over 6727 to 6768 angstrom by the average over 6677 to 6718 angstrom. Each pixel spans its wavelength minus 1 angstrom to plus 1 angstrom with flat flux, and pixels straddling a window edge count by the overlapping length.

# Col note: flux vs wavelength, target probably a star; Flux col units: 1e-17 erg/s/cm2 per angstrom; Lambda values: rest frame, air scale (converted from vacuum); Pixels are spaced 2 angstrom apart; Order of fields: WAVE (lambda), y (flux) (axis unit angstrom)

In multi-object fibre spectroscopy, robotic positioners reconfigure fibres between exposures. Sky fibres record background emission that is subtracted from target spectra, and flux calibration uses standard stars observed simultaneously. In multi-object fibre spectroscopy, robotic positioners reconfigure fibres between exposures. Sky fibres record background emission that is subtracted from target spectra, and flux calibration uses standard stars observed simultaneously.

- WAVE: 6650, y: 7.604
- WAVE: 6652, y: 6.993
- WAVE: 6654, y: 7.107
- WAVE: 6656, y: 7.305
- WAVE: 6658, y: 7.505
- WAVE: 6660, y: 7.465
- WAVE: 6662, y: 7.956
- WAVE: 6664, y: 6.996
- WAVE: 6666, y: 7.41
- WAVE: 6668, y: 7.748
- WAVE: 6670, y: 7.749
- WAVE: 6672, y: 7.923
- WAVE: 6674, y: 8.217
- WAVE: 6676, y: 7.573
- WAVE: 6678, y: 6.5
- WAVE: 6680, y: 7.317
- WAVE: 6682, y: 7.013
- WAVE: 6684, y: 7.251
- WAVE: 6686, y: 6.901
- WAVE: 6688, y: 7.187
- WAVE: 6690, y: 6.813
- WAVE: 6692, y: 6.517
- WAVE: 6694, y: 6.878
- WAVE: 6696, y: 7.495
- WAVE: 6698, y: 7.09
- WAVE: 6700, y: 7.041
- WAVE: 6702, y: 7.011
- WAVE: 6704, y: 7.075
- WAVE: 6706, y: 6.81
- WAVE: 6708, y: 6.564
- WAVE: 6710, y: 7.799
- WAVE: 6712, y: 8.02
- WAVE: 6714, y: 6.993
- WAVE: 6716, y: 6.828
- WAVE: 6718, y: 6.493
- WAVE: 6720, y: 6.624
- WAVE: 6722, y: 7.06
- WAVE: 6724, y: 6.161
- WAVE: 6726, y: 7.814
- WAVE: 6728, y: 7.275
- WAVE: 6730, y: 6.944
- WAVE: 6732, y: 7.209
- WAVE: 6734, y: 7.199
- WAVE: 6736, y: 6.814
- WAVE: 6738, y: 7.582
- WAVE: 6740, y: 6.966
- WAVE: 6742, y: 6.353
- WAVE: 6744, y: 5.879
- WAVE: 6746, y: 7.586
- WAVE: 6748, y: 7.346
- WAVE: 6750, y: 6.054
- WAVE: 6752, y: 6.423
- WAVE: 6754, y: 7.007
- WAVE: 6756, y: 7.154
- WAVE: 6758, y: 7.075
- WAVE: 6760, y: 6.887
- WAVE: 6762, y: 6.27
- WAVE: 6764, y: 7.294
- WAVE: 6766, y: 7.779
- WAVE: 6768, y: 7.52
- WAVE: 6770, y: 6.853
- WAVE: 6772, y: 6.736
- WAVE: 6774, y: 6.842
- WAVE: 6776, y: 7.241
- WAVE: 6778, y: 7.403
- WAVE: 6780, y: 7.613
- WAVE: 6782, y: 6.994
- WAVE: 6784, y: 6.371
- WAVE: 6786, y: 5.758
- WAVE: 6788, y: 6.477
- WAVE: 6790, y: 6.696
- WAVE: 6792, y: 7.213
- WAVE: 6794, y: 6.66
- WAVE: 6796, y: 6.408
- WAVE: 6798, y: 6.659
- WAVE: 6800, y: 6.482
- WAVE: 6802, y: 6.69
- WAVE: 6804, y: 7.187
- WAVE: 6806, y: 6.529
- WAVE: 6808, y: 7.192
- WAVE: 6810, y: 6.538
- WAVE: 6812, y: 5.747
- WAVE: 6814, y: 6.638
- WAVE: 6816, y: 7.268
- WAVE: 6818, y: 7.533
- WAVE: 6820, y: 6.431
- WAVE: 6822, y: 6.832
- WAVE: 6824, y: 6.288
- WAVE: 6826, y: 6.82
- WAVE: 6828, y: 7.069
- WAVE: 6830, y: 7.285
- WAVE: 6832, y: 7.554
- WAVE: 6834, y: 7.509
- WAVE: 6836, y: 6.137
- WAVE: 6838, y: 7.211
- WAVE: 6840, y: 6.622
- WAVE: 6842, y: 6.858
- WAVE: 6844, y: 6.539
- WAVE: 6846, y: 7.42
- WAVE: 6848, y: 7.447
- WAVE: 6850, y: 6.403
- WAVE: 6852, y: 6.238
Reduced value 1.00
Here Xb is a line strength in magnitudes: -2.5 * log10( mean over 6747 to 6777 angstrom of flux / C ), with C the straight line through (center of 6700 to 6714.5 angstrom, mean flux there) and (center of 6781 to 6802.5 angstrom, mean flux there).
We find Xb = -0.028 mag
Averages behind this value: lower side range 7.18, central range 6.97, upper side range 6.58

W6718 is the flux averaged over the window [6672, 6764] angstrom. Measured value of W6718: 7.01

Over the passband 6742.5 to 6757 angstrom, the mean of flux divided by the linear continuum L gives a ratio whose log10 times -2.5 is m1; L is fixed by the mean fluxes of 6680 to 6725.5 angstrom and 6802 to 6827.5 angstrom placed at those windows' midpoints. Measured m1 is 0.02 mag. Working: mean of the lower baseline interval 7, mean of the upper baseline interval 6.75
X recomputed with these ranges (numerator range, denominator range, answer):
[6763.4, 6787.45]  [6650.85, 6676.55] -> 0.96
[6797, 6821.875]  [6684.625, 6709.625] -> 1.00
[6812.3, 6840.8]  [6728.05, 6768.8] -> 1.02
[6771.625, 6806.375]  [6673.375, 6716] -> 0.98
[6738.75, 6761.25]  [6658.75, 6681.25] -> 0.92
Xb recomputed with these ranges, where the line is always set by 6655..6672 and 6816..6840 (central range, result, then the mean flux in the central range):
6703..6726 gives 0.057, 6.99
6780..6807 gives 0.067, 6.66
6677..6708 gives 0.069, 6.98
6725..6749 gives 0.031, 7.08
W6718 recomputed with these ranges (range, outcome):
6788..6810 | 6.75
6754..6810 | 6.88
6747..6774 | 6.95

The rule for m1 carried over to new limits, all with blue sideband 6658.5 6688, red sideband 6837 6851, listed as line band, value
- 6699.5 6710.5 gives 0.048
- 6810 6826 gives 0.052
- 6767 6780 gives -0.001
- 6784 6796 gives 0.088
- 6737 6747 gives 0.054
